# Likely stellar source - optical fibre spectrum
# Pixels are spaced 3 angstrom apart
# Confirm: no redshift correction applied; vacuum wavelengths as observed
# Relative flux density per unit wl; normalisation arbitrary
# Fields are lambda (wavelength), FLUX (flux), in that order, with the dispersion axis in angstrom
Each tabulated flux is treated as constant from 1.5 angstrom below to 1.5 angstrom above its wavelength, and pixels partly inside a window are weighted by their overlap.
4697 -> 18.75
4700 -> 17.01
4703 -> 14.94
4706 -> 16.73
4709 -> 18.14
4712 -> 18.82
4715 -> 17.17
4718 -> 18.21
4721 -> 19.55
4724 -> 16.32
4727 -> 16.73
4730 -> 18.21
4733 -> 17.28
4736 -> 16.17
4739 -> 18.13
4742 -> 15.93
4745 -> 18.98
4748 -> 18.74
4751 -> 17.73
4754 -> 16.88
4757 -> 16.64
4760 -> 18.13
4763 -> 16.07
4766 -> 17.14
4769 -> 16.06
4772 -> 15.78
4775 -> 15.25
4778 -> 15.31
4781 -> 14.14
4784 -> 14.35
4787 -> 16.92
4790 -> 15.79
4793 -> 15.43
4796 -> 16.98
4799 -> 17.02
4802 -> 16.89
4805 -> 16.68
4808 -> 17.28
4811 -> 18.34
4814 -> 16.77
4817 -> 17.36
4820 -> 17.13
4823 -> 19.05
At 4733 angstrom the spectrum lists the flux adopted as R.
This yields 17.28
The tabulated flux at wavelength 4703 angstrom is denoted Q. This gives 14.94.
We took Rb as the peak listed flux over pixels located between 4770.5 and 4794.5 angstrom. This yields 16.92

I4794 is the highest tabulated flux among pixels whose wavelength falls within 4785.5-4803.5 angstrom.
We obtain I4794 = 17.02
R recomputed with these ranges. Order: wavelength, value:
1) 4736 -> 16.17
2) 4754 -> 16.88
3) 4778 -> 15.31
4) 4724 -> 16.32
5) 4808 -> 17.28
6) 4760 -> 18.13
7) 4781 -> 14.14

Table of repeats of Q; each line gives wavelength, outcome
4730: 18.21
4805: 16.68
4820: 17.13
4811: 18.34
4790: 15.79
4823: 19.05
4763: 16.07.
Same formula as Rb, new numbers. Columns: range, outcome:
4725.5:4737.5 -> 18.21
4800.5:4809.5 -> 17.28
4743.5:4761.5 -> 18.98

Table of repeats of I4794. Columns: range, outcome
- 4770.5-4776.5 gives 15.78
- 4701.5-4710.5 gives 18.14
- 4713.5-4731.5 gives 19.55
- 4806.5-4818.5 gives 18.34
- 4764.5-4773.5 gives 17.14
